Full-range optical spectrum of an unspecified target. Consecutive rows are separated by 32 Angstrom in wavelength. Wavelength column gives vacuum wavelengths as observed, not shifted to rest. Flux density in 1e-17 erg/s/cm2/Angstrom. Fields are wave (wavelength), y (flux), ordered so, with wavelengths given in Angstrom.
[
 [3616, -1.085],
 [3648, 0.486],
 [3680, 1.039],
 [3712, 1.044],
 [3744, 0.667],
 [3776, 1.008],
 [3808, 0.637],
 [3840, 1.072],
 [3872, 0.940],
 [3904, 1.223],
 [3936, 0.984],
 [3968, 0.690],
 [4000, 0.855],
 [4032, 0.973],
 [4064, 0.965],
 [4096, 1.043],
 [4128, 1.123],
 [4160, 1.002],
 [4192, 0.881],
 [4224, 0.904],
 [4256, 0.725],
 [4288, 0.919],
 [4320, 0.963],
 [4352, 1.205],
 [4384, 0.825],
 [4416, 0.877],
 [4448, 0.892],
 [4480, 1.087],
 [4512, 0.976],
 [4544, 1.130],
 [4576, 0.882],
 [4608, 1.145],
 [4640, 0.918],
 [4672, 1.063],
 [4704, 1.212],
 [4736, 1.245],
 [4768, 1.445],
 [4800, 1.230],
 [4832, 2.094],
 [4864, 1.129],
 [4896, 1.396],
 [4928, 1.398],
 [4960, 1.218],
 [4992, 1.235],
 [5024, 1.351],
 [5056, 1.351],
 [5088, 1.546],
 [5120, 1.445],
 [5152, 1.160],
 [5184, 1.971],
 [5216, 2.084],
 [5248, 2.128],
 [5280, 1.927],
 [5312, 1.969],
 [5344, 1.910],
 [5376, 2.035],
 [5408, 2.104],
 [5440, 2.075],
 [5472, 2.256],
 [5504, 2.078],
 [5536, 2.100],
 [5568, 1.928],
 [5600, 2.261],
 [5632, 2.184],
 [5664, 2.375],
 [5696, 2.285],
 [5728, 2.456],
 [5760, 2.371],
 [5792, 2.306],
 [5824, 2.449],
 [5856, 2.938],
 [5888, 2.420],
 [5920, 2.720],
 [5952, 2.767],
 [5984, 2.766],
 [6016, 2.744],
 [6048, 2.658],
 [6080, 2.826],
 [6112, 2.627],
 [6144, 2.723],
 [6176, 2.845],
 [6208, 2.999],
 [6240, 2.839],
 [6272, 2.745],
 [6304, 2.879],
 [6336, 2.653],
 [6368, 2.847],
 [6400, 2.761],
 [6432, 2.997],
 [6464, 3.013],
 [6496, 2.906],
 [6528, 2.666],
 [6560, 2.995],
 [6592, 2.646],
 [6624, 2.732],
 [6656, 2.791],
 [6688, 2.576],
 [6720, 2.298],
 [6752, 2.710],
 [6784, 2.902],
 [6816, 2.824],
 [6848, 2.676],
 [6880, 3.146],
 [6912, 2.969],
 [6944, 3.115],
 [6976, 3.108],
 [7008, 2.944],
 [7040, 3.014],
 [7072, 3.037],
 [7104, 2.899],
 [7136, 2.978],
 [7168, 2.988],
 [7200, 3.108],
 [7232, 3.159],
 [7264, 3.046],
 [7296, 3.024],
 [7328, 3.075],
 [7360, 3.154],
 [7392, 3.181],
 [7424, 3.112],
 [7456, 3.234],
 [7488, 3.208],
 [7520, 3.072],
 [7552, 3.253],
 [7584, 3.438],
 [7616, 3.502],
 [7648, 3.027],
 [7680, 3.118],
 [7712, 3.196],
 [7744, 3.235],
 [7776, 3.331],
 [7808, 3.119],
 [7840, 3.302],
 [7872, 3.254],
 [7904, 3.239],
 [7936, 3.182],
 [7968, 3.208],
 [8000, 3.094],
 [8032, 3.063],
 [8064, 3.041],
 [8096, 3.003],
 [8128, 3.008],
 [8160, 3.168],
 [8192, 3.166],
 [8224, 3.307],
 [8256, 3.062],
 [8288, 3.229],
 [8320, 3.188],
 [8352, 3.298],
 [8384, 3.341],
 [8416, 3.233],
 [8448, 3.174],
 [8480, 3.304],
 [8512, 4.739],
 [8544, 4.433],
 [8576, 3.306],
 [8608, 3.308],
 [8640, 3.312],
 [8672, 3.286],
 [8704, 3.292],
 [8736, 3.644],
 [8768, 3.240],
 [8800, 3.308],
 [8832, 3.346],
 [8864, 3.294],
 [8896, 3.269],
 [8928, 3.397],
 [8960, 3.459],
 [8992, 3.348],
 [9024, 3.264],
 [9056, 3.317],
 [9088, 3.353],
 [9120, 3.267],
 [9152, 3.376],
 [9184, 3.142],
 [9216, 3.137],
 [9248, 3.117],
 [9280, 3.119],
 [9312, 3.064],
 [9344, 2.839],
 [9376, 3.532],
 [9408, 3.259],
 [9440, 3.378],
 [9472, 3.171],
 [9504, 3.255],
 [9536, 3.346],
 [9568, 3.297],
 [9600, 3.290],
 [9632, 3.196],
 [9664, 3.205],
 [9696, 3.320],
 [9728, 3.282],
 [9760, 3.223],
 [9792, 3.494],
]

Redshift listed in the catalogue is 0.30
